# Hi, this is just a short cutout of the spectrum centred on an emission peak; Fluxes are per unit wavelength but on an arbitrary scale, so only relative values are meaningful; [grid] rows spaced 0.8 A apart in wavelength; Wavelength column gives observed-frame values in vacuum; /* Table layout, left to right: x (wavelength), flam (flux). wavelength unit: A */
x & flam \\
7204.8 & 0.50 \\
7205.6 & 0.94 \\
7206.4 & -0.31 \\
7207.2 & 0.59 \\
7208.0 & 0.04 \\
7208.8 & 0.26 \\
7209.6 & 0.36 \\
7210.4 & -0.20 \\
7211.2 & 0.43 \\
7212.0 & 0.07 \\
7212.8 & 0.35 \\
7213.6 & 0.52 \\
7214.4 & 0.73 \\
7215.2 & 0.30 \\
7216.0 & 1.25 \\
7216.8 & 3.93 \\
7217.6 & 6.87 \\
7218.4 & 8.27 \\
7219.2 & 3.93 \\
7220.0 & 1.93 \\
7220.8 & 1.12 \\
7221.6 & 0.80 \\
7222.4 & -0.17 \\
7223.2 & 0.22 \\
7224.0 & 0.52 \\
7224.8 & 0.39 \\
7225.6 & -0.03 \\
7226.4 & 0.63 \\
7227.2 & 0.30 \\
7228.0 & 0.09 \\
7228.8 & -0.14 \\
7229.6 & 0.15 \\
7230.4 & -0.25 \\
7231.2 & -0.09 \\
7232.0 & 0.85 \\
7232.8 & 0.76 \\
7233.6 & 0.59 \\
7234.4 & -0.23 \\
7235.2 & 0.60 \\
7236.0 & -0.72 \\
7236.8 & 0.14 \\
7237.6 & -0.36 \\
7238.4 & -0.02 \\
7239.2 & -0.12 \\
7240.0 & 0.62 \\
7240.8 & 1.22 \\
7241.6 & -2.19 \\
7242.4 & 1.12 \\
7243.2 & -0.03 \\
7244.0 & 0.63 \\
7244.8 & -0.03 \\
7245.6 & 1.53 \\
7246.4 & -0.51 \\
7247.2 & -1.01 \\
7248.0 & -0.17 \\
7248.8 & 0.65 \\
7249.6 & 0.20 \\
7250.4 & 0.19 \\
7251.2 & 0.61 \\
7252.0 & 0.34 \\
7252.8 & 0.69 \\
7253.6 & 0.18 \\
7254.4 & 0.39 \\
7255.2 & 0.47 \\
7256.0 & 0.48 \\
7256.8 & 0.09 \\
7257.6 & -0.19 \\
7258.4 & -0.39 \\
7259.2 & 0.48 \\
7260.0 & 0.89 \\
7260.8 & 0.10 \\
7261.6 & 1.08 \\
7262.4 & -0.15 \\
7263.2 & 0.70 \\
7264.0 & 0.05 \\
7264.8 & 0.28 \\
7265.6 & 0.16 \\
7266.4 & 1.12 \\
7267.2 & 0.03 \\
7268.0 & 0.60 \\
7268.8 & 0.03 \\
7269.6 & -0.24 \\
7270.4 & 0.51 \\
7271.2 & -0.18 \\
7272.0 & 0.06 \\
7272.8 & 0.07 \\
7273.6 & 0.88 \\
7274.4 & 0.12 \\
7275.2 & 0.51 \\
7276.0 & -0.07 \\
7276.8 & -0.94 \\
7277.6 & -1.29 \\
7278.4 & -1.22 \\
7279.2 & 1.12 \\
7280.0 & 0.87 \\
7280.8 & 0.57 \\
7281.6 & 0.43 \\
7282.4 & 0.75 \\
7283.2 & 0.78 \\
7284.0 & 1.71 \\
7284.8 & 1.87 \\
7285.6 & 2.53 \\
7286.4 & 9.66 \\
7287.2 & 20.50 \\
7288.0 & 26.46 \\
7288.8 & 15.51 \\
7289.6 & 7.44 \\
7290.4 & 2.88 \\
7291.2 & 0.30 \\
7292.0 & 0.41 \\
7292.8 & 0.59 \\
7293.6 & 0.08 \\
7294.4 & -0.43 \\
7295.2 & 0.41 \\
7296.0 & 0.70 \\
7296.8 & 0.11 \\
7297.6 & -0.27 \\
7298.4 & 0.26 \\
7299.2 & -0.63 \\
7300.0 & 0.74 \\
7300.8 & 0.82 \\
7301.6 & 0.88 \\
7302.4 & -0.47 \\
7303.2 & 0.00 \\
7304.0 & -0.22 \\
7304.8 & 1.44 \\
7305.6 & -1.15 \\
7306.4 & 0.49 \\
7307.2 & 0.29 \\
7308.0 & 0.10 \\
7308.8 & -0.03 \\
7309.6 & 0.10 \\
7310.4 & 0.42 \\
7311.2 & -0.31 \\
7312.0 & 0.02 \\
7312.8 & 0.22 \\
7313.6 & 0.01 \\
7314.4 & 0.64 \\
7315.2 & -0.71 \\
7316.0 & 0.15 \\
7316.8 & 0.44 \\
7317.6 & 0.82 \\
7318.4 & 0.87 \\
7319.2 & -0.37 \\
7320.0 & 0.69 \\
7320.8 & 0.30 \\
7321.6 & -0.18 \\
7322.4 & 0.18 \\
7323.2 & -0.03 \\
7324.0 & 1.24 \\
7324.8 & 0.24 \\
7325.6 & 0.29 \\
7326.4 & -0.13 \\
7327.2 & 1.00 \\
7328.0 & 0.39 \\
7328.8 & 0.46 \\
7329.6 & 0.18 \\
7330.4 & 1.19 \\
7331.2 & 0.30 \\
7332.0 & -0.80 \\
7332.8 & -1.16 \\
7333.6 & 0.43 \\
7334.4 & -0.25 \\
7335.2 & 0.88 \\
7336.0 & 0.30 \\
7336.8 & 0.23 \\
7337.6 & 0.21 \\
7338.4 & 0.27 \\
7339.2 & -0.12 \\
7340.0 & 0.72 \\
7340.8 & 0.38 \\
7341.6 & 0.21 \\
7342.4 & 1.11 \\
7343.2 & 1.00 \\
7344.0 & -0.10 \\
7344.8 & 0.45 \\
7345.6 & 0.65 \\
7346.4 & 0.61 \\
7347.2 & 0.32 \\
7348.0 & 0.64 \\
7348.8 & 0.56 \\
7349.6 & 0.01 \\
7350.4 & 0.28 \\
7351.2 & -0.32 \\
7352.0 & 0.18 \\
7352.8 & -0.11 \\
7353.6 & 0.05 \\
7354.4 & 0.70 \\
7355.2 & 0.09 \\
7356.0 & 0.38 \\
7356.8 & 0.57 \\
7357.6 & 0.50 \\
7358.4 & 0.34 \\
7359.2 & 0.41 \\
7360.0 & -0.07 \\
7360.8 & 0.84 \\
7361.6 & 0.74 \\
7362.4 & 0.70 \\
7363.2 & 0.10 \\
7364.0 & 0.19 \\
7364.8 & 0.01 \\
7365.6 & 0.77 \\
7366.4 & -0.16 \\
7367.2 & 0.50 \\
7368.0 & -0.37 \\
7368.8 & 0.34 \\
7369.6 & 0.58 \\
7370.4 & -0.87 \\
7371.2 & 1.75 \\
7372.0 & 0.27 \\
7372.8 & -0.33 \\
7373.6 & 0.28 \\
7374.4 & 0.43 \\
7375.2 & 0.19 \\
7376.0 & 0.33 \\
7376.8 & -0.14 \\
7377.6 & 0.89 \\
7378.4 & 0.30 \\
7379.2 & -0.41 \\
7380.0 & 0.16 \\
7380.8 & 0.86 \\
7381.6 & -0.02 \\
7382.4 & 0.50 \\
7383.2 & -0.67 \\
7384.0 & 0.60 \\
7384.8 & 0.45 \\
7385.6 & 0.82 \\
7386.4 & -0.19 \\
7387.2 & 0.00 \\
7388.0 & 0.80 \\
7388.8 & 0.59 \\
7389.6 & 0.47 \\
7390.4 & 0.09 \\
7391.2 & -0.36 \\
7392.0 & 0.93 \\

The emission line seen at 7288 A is [O III] 5007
